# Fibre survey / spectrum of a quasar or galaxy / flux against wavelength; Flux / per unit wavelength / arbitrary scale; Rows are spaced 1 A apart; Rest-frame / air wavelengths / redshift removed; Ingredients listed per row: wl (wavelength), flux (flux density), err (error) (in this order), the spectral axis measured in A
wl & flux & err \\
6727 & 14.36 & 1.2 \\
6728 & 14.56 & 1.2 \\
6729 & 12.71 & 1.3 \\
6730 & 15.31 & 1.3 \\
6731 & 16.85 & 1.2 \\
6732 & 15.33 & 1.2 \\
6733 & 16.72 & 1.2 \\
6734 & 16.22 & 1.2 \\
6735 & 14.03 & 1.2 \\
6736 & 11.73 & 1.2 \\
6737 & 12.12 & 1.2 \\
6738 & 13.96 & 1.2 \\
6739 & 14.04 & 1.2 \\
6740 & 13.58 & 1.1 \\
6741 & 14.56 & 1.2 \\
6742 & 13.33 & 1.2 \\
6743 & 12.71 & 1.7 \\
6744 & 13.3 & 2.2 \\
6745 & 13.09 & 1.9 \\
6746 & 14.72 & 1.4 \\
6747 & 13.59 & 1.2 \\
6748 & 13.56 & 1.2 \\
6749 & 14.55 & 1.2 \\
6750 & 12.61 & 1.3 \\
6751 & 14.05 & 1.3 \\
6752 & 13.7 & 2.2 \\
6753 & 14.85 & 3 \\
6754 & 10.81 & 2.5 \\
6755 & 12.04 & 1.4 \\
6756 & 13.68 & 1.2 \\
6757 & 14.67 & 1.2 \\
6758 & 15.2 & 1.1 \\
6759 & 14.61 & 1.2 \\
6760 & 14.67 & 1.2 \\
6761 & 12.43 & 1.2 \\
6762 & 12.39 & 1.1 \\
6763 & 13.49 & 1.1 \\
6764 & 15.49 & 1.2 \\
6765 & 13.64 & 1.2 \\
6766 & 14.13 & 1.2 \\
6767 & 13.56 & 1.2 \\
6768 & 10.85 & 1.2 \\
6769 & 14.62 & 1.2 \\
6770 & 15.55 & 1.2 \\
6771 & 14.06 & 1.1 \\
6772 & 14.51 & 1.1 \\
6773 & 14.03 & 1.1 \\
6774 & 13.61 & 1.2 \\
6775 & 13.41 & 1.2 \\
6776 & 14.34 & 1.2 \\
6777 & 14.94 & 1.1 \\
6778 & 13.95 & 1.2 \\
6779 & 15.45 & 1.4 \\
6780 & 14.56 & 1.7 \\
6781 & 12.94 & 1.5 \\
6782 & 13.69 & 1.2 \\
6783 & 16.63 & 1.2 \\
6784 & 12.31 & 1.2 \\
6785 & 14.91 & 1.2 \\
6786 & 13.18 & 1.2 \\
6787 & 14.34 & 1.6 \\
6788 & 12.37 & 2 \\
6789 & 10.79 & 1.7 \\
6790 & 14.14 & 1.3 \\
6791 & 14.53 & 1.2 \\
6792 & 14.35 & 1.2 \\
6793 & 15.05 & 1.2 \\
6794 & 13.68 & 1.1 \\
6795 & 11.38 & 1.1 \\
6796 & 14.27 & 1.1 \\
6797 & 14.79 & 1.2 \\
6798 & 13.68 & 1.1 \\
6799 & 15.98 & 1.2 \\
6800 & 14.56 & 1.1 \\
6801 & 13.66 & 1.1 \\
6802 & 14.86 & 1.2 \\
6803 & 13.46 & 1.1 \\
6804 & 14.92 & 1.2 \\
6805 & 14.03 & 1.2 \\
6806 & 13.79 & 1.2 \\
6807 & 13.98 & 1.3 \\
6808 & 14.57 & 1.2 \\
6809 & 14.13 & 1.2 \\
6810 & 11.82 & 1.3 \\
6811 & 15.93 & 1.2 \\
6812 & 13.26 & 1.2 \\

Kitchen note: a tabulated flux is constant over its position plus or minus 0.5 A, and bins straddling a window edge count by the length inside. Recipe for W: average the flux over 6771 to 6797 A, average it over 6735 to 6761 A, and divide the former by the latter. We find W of 1.03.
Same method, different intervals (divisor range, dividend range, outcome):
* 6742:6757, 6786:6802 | 1.03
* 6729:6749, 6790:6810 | 1.00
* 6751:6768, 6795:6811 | 1.04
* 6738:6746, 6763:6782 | 1.03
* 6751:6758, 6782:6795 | 1.02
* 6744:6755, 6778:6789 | 1.03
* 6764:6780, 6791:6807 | 1.00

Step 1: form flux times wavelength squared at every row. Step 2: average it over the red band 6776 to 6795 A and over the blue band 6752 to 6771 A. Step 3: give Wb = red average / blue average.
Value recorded 1.0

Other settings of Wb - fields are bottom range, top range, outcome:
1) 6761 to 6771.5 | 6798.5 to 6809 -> 1.06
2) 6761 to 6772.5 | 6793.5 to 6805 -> 1.03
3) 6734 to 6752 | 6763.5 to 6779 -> 1.05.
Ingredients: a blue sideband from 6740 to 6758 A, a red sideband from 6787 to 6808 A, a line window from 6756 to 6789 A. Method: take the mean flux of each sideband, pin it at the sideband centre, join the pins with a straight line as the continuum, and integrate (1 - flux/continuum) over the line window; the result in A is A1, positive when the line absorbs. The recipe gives -0.5 A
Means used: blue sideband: 13.6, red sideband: 13.9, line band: 14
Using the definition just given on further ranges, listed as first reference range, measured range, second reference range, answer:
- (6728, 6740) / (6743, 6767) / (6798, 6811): 1.1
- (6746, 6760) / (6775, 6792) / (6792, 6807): 0.1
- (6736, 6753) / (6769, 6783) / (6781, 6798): -0.7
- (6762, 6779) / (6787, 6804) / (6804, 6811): 0.1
